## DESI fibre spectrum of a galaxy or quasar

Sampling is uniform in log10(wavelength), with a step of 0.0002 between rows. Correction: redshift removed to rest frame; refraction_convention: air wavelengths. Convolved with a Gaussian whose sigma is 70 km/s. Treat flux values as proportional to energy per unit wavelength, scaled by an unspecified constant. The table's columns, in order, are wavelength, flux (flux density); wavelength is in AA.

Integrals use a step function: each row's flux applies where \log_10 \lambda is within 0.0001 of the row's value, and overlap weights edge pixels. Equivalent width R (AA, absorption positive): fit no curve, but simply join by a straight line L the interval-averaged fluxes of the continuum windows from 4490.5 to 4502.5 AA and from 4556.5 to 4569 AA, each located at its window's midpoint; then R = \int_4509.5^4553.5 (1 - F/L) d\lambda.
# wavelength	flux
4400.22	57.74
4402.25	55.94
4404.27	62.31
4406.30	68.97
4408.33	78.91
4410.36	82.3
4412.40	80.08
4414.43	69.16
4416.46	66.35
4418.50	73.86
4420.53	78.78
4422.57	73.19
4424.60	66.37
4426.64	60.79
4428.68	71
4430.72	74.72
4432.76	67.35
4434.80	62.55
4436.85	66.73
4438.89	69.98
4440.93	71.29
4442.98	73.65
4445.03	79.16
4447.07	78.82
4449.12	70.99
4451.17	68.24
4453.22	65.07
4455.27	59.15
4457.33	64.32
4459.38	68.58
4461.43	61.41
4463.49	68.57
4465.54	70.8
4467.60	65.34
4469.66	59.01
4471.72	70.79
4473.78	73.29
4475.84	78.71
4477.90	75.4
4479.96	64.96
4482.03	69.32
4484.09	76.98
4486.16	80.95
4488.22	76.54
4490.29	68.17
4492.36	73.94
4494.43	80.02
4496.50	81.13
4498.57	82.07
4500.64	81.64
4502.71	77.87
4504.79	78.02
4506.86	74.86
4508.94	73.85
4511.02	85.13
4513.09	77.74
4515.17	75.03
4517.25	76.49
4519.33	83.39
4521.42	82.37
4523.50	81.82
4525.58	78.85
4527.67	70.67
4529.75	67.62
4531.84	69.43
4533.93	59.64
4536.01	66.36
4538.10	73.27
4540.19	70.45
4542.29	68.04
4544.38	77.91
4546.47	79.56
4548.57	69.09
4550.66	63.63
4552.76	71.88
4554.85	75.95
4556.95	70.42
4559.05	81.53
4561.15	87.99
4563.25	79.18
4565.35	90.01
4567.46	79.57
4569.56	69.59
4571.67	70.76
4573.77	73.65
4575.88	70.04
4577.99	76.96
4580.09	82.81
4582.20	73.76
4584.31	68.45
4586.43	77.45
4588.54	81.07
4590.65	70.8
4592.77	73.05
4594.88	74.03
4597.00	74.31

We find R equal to 3.6 AA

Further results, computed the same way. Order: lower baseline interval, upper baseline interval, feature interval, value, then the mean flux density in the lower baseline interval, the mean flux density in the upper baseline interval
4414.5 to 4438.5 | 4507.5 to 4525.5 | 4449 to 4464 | 1.49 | 69.3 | 79.3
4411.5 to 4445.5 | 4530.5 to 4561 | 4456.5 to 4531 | -3.23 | 70.7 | 71.7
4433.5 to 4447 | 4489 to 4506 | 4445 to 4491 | 2.68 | 71.1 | 77.8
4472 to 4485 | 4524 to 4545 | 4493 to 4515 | -2.21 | 73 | 70.4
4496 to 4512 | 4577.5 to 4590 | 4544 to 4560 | 0.85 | 79.2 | 76.6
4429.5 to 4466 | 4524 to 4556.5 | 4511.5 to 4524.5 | -1.70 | 69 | 71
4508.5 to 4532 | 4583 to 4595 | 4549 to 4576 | -0.16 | 77.2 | 74.1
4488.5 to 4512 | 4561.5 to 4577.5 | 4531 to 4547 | 1.42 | 77.8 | 76.6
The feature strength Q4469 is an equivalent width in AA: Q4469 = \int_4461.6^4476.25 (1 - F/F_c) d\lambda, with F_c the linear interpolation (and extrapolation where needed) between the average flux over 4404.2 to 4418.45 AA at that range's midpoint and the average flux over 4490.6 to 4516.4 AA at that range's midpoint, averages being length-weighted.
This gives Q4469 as 1.5 AA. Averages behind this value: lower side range 73.3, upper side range 78.1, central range 68.6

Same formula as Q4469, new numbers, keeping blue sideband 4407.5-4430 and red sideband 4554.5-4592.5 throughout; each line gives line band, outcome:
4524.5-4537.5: 1.1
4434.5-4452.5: 0.5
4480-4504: -0.7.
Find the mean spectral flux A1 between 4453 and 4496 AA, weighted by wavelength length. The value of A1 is 70.3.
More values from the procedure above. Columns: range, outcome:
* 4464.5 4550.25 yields 74.2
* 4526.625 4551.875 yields 69.6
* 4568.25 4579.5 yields 72.9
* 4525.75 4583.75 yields 73.7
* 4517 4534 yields 75.2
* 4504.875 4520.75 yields 78.2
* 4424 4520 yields 72.4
